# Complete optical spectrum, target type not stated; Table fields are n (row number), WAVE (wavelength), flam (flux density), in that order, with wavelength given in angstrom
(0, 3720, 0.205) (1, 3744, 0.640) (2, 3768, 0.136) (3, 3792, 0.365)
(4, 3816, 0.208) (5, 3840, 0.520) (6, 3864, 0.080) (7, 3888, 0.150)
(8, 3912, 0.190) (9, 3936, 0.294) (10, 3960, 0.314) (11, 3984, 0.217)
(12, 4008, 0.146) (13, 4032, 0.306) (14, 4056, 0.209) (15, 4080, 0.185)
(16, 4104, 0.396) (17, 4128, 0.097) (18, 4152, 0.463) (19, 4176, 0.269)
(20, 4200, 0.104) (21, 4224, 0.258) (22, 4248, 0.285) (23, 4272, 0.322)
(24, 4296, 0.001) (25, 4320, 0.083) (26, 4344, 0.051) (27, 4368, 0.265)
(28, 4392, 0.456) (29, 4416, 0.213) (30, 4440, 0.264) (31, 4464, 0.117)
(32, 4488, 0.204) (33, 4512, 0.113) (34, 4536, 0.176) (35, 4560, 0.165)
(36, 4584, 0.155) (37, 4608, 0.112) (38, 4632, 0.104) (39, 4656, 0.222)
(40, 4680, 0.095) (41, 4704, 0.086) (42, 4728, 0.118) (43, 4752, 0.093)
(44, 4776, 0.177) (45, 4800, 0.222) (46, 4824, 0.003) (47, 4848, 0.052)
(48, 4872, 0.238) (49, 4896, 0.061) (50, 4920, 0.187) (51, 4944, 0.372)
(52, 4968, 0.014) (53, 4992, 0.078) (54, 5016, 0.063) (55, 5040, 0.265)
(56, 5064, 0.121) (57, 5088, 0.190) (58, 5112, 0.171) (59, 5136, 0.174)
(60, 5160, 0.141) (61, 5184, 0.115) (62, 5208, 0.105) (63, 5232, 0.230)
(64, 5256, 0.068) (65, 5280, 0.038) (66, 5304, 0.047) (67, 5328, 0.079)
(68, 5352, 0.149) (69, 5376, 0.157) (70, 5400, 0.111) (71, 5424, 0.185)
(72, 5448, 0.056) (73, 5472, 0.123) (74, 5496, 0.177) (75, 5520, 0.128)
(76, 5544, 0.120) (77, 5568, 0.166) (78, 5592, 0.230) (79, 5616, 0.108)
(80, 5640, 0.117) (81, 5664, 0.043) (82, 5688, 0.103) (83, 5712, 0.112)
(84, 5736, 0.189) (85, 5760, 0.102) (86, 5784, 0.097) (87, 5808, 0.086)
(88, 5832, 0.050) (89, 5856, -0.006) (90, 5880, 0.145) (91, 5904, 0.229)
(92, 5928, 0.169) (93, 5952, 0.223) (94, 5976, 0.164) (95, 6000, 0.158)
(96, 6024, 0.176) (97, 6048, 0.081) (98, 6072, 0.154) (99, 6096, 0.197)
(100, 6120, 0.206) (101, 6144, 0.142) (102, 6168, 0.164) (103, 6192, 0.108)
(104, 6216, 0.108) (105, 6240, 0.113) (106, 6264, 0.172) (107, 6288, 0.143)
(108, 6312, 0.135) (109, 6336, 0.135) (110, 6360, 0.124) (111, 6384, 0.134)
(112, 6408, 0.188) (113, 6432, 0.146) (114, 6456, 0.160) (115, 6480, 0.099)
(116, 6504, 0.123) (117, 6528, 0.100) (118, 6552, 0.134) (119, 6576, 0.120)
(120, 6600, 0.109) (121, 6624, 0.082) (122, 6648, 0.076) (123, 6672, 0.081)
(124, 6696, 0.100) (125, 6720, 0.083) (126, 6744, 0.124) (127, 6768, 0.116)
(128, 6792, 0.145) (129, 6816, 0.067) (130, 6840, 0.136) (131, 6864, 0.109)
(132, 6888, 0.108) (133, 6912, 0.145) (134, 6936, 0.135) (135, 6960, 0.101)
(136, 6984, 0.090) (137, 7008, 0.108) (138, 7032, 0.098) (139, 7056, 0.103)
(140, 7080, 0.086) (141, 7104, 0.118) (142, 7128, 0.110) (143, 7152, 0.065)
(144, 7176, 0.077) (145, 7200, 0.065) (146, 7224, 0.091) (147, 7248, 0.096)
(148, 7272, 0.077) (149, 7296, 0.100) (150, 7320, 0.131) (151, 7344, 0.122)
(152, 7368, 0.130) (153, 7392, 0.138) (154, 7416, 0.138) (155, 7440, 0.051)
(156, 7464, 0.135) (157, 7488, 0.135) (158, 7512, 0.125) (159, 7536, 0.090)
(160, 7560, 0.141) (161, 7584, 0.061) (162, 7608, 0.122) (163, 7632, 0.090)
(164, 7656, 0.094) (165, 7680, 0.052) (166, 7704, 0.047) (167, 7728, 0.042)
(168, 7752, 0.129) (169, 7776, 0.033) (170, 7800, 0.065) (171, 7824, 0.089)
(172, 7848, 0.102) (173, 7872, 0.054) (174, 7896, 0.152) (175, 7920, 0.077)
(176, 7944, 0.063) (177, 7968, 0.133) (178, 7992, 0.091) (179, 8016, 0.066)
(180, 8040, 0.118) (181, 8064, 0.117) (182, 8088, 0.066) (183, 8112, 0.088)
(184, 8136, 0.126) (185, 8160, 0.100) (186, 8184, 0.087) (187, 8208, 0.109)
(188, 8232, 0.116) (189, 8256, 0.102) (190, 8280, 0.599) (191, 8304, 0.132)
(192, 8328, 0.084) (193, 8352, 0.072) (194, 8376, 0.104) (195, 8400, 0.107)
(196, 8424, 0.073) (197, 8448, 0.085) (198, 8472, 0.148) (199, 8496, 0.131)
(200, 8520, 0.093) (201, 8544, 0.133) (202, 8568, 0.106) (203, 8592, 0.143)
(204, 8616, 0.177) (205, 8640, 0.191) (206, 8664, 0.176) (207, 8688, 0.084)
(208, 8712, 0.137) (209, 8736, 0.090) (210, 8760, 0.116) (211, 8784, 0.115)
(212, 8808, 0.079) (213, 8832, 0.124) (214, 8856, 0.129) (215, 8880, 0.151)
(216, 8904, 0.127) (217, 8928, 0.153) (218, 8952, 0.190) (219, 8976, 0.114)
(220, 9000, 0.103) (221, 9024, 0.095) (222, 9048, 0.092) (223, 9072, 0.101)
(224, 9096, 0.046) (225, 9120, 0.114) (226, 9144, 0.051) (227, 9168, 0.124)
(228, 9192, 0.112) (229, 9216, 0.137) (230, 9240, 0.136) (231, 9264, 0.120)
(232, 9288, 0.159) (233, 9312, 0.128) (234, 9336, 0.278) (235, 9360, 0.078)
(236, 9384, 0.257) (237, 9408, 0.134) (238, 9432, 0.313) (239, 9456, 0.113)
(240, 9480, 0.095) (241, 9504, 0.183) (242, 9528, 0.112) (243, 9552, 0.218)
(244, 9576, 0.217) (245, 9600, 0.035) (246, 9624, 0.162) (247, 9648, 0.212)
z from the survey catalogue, 1.221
